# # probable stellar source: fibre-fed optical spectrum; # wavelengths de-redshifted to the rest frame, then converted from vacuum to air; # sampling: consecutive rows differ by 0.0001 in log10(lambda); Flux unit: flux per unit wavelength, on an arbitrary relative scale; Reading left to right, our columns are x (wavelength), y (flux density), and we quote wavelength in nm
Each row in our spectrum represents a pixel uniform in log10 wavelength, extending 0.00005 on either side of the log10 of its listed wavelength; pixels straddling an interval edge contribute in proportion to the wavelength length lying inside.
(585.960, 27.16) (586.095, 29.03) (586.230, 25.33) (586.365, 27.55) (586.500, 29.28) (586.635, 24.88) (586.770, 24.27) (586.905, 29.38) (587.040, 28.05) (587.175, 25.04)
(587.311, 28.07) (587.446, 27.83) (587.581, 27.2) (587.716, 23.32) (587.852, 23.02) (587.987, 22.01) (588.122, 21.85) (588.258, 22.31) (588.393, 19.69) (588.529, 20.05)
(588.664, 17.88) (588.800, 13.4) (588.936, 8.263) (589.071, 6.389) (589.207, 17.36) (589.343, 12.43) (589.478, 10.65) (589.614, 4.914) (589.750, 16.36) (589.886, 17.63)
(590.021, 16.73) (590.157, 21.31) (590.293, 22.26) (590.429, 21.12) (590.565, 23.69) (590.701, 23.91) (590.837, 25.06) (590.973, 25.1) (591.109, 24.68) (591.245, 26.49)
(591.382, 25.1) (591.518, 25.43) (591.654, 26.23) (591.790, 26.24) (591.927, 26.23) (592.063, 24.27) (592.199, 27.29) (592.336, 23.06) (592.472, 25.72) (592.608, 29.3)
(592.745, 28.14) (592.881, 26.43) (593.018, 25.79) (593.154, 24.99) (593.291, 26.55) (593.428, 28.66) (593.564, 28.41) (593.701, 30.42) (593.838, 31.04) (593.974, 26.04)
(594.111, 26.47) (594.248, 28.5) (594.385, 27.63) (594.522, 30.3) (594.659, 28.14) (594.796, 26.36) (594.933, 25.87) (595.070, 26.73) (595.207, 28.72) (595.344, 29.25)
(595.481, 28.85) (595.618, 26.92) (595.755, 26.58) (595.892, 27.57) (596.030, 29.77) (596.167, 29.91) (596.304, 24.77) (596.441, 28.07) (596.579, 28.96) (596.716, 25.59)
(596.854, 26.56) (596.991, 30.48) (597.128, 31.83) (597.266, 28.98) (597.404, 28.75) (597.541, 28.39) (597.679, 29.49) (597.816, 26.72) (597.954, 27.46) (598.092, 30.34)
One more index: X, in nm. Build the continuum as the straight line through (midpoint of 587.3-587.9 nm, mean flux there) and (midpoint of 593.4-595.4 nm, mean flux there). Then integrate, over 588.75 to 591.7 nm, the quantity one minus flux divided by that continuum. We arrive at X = 0.88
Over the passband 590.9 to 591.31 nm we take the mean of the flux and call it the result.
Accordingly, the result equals 25.4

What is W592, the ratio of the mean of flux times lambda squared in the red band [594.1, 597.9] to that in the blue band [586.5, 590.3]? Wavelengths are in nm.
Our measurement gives 1.45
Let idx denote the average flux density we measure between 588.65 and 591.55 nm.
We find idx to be 18.4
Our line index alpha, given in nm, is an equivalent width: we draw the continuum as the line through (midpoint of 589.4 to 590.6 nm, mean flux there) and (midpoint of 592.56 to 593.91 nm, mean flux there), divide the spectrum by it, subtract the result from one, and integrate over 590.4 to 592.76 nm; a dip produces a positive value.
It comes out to -0.34 nm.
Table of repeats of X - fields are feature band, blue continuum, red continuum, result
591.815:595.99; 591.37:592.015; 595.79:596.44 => -0.068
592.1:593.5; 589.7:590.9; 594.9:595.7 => -0.125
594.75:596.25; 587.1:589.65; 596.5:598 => -0.074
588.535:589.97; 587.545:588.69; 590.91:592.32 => 0.634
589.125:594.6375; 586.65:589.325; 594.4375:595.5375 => 0.274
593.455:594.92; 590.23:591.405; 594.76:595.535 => -0.075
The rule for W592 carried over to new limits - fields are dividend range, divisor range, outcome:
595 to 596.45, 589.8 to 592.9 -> 1.16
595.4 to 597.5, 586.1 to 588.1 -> 1.12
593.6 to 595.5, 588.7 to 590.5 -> 1.96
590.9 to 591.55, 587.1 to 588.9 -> 1.15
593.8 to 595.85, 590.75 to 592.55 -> 1.10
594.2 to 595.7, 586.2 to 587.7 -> 1.07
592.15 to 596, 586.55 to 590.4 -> 1.42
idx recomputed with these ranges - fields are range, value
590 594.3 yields 25.7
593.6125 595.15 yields 28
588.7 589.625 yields 11.1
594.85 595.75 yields 27.6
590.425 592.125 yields 25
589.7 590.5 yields 19.3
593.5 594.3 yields 28.5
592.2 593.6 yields 26.7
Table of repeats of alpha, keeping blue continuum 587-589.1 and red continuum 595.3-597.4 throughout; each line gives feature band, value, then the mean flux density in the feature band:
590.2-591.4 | -0.03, 24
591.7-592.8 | -0.07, 26.3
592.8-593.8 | -0.07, 27.4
